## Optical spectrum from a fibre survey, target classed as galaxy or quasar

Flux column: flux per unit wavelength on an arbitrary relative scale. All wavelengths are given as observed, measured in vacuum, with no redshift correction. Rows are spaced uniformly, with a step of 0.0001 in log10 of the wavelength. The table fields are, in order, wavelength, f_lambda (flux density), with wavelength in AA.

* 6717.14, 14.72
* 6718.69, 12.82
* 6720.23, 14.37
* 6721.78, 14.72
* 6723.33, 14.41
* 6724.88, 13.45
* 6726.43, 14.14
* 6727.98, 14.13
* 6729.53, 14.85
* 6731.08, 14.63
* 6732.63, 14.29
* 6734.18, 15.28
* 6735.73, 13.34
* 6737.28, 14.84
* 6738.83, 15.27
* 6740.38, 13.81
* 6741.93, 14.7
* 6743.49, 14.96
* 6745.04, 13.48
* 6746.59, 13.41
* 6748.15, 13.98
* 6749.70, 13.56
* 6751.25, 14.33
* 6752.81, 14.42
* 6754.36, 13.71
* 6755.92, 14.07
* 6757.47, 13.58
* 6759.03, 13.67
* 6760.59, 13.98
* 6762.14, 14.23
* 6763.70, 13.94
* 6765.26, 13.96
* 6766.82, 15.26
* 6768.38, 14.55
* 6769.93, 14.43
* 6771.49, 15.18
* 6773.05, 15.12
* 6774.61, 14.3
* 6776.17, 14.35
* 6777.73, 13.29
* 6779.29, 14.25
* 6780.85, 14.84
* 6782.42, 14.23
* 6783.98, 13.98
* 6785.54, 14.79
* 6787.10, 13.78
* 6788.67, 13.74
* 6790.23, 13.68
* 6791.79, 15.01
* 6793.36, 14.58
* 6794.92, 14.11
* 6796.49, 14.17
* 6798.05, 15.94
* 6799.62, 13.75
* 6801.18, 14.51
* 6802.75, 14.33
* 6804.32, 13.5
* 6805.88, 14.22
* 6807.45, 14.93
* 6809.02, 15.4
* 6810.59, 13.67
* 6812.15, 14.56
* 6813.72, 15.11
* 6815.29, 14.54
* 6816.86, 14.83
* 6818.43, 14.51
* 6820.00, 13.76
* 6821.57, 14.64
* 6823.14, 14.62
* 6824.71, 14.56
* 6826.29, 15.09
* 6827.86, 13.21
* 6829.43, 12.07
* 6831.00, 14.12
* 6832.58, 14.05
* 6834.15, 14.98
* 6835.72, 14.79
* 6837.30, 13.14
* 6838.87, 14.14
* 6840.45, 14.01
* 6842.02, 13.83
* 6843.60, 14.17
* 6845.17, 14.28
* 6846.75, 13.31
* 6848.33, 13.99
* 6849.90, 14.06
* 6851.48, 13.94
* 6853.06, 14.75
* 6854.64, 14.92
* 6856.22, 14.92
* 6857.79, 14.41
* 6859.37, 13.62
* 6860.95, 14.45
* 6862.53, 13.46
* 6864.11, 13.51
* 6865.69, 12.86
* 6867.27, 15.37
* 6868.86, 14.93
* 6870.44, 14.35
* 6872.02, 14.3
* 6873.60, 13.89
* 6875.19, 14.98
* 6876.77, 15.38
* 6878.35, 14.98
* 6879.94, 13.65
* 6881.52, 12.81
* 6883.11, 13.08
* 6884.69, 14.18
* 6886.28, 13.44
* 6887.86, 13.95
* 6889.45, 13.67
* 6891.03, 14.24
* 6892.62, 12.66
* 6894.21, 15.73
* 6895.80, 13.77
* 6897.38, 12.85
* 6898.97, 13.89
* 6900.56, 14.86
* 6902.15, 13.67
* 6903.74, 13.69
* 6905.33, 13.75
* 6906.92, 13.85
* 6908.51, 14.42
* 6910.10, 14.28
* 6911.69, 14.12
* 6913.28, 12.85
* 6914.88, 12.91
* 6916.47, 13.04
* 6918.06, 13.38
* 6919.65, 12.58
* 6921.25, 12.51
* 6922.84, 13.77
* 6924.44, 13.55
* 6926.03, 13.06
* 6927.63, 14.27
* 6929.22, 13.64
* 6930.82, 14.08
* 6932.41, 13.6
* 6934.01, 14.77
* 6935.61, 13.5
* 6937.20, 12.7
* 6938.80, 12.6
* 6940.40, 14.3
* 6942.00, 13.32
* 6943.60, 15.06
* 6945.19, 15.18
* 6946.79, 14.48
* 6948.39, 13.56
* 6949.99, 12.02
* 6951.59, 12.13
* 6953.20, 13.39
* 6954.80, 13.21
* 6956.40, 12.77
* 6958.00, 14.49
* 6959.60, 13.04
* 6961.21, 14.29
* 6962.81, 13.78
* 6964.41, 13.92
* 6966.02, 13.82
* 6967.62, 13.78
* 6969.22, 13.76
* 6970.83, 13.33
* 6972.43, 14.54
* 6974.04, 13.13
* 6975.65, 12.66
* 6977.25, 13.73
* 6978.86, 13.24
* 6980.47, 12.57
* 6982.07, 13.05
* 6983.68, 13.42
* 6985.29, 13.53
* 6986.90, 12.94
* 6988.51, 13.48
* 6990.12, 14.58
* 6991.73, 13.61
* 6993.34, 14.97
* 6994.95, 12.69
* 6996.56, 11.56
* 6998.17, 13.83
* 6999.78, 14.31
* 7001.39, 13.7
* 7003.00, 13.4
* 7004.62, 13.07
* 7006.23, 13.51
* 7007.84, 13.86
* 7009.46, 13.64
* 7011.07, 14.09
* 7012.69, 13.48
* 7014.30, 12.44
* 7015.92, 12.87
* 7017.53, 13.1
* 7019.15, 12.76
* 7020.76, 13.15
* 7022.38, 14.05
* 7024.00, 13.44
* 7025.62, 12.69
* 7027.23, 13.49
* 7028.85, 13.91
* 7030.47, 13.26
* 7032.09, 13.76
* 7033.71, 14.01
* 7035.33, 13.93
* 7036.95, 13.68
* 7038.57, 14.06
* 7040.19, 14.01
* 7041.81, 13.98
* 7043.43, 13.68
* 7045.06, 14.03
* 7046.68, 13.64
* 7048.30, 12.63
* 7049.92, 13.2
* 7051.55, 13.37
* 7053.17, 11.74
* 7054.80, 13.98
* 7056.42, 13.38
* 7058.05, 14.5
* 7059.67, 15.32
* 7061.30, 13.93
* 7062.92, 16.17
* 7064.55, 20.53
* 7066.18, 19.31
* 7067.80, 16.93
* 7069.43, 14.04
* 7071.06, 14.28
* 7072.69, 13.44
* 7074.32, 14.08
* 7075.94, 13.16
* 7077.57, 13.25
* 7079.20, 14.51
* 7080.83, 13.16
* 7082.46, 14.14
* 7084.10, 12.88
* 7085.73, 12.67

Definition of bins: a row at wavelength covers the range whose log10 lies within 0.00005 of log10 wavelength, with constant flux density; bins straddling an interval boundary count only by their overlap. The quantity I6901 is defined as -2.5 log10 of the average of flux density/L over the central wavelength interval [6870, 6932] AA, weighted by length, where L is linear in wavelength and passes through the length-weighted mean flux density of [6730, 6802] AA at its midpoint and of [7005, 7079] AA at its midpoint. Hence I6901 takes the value 0.028 mag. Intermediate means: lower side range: 14.3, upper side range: 14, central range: 13.8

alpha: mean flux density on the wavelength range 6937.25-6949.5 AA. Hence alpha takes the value 13.9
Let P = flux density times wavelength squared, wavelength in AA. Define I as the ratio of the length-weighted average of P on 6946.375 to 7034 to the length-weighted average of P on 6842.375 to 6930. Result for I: 1.00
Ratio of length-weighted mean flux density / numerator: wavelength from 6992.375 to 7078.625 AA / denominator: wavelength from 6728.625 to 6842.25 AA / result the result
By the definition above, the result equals 0.97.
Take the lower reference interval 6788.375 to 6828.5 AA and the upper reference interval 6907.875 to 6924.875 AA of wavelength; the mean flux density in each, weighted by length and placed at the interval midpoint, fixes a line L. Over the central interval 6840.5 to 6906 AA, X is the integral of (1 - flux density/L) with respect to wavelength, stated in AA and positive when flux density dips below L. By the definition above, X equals -1.23 AA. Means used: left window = 14.4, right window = 13.4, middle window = 14.1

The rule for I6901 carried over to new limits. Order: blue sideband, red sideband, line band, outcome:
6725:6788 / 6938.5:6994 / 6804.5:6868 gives -0.02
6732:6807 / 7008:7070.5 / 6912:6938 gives 0.06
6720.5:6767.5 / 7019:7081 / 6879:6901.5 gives 0.03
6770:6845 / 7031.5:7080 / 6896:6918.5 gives 0.05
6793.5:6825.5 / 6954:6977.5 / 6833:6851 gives 0.02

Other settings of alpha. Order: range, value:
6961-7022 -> 13.5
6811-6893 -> 14.1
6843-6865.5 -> 14.1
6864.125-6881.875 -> 14.3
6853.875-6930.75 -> 13.9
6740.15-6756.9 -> 14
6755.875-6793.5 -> 14.3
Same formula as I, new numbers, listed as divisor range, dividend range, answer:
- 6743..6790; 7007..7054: 1.02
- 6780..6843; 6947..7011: 0.99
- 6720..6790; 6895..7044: 1.01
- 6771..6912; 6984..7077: 1.03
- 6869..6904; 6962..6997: 0.99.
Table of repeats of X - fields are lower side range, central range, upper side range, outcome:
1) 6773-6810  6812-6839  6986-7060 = -0.1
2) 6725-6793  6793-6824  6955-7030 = -0.9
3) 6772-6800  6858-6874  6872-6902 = 0.0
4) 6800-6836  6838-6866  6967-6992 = 0.2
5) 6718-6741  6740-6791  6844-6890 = 0.3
